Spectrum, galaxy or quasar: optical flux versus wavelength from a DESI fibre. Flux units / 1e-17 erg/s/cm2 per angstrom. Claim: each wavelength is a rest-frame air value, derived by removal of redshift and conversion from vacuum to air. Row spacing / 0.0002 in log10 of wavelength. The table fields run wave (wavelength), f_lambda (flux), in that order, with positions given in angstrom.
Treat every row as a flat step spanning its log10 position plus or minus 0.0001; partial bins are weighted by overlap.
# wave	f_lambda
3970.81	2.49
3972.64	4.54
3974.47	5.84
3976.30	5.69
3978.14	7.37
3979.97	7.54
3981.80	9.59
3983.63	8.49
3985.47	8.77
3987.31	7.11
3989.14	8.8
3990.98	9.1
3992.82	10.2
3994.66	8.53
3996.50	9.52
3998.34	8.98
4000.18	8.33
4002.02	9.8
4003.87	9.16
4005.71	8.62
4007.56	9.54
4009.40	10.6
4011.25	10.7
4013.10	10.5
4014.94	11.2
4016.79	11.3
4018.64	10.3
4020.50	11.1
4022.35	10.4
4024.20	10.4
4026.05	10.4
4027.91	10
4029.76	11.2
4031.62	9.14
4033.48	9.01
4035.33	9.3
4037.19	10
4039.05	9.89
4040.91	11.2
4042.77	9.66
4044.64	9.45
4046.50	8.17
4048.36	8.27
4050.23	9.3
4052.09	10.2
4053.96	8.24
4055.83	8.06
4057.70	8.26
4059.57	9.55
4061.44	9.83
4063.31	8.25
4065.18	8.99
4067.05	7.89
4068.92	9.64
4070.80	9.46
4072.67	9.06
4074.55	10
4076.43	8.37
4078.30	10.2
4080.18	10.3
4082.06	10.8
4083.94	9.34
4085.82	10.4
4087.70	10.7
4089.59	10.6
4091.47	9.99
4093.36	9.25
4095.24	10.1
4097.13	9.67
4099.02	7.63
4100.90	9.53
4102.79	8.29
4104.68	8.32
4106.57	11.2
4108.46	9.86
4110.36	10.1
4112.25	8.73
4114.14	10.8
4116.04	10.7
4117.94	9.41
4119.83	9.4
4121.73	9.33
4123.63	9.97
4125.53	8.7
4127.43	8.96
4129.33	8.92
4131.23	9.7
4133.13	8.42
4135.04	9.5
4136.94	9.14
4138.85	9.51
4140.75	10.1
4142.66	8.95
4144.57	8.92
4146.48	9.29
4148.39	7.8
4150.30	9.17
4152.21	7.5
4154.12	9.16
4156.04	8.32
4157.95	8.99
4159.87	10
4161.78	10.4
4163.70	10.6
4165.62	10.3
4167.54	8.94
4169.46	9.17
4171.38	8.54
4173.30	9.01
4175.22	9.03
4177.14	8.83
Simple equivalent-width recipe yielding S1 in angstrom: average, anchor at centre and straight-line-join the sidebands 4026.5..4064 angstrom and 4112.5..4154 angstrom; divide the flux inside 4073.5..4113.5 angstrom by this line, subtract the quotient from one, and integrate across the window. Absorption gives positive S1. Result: -1.7 angstrom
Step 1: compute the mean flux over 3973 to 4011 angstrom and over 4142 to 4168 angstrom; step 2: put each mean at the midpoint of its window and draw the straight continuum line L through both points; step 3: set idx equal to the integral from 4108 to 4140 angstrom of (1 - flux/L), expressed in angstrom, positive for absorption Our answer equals -1.5 angstrom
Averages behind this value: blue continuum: 8.56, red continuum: 9.17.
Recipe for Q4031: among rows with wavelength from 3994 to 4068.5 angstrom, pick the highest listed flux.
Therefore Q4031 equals 11.3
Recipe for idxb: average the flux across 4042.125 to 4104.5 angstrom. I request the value 9.3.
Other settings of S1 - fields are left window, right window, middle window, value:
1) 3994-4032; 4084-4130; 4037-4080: 2.60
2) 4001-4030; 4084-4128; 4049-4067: 1.96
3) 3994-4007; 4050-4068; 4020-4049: -3.03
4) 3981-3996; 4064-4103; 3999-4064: -3.87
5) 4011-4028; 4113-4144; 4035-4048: 0.99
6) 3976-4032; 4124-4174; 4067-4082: -0.34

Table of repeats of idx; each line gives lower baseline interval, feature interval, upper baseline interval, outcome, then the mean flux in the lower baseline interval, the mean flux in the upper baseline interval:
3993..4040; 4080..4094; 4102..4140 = -0.84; 9.92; 9.46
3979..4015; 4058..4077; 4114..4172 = 0.33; 9.21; 9.29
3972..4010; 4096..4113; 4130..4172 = -0.58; 8.4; 9.2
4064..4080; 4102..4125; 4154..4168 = -0.59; 9.24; 9.63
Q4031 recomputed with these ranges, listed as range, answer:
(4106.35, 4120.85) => 11.2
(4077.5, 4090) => 10.8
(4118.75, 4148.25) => 10.1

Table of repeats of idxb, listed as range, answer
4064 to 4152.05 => 9.44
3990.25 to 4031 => 9.99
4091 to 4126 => 9.53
